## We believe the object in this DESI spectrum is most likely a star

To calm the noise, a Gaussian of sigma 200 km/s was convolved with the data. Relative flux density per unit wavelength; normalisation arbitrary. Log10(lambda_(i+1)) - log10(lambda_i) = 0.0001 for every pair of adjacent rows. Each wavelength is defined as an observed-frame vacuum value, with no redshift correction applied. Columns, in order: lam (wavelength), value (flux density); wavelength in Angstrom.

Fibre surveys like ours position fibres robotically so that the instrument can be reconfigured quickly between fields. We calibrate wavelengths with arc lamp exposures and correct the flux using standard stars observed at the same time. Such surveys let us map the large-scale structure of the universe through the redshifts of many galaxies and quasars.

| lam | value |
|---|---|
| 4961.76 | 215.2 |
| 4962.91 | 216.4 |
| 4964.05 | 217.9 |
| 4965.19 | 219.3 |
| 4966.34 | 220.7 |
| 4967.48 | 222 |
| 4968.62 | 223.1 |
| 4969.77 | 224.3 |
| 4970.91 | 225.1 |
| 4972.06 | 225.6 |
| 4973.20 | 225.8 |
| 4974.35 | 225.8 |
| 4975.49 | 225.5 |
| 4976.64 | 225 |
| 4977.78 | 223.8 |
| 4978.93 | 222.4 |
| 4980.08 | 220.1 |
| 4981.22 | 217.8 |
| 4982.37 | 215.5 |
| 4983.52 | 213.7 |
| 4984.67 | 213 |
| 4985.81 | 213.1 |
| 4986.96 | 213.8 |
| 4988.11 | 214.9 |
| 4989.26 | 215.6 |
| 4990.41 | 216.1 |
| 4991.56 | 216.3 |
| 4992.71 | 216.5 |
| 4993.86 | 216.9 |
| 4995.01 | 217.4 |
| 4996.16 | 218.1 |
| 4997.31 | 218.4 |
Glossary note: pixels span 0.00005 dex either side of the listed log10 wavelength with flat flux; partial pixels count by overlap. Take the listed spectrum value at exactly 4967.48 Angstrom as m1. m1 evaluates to 222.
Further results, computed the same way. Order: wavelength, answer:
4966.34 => 220.7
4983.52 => 213.7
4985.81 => 213.1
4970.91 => 225.1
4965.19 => 219.3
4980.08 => 220.1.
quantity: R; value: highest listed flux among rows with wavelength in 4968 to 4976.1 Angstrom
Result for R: 225.8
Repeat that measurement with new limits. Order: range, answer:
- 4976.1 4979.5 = 225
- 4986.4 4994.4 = 216.9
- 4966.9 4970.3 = 224.3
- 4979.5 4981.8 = 220.1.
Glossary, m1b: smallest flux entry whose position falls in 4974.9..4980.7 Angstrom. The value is 220.1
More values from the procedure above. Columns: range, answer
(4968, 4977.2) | 223.1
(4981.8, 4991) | 213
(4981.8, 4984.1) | 213.7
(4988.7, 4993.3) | 215.6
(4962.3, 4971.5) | 216.4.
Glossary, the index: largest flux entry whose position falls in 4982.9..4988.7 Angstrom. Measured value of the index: 214.9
